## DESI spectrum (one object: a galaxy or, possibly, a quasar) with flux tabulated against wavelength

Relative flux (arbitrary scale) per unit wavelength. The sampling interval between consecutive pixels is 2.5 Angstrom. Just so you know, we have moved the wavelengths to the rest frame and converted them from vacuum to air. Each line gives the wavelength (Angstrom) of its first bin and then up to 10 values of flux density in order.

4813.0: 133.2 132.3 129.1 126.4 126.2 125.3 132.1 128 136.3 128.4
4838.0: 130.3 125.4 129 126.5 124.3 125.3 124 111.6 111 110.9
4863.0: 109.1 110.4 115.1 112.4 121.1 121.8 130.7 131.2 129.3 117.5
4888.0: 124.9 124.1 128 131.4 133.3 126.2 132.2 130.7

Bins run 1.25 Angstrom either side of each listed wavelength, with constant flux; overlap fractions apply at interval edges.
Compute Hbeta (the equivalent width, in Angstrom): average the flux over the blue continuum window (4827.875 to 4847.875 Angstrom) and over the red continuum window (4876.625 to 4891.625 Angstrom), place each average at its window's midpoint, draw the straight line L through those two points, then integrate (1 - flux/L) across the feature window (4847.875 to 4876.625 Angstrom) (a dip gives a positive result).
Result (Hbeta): 2.6 Angstrom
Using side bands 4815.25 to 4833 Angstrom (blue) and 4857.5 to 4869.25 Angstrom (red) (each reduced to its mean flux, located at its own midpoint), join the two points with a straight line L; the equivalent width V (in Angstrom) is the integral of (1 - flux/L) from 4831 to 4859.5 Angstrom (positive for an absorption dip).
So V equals -1.2 Angstrom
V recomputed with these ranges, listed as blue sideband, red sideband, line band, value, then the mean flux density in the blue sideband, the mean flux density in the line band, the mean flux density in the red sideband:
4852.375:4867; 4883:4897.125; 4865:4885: -0.43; 112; 122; 126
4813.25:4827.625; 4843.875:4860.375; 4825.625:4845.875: -0.82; 128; 129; 120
